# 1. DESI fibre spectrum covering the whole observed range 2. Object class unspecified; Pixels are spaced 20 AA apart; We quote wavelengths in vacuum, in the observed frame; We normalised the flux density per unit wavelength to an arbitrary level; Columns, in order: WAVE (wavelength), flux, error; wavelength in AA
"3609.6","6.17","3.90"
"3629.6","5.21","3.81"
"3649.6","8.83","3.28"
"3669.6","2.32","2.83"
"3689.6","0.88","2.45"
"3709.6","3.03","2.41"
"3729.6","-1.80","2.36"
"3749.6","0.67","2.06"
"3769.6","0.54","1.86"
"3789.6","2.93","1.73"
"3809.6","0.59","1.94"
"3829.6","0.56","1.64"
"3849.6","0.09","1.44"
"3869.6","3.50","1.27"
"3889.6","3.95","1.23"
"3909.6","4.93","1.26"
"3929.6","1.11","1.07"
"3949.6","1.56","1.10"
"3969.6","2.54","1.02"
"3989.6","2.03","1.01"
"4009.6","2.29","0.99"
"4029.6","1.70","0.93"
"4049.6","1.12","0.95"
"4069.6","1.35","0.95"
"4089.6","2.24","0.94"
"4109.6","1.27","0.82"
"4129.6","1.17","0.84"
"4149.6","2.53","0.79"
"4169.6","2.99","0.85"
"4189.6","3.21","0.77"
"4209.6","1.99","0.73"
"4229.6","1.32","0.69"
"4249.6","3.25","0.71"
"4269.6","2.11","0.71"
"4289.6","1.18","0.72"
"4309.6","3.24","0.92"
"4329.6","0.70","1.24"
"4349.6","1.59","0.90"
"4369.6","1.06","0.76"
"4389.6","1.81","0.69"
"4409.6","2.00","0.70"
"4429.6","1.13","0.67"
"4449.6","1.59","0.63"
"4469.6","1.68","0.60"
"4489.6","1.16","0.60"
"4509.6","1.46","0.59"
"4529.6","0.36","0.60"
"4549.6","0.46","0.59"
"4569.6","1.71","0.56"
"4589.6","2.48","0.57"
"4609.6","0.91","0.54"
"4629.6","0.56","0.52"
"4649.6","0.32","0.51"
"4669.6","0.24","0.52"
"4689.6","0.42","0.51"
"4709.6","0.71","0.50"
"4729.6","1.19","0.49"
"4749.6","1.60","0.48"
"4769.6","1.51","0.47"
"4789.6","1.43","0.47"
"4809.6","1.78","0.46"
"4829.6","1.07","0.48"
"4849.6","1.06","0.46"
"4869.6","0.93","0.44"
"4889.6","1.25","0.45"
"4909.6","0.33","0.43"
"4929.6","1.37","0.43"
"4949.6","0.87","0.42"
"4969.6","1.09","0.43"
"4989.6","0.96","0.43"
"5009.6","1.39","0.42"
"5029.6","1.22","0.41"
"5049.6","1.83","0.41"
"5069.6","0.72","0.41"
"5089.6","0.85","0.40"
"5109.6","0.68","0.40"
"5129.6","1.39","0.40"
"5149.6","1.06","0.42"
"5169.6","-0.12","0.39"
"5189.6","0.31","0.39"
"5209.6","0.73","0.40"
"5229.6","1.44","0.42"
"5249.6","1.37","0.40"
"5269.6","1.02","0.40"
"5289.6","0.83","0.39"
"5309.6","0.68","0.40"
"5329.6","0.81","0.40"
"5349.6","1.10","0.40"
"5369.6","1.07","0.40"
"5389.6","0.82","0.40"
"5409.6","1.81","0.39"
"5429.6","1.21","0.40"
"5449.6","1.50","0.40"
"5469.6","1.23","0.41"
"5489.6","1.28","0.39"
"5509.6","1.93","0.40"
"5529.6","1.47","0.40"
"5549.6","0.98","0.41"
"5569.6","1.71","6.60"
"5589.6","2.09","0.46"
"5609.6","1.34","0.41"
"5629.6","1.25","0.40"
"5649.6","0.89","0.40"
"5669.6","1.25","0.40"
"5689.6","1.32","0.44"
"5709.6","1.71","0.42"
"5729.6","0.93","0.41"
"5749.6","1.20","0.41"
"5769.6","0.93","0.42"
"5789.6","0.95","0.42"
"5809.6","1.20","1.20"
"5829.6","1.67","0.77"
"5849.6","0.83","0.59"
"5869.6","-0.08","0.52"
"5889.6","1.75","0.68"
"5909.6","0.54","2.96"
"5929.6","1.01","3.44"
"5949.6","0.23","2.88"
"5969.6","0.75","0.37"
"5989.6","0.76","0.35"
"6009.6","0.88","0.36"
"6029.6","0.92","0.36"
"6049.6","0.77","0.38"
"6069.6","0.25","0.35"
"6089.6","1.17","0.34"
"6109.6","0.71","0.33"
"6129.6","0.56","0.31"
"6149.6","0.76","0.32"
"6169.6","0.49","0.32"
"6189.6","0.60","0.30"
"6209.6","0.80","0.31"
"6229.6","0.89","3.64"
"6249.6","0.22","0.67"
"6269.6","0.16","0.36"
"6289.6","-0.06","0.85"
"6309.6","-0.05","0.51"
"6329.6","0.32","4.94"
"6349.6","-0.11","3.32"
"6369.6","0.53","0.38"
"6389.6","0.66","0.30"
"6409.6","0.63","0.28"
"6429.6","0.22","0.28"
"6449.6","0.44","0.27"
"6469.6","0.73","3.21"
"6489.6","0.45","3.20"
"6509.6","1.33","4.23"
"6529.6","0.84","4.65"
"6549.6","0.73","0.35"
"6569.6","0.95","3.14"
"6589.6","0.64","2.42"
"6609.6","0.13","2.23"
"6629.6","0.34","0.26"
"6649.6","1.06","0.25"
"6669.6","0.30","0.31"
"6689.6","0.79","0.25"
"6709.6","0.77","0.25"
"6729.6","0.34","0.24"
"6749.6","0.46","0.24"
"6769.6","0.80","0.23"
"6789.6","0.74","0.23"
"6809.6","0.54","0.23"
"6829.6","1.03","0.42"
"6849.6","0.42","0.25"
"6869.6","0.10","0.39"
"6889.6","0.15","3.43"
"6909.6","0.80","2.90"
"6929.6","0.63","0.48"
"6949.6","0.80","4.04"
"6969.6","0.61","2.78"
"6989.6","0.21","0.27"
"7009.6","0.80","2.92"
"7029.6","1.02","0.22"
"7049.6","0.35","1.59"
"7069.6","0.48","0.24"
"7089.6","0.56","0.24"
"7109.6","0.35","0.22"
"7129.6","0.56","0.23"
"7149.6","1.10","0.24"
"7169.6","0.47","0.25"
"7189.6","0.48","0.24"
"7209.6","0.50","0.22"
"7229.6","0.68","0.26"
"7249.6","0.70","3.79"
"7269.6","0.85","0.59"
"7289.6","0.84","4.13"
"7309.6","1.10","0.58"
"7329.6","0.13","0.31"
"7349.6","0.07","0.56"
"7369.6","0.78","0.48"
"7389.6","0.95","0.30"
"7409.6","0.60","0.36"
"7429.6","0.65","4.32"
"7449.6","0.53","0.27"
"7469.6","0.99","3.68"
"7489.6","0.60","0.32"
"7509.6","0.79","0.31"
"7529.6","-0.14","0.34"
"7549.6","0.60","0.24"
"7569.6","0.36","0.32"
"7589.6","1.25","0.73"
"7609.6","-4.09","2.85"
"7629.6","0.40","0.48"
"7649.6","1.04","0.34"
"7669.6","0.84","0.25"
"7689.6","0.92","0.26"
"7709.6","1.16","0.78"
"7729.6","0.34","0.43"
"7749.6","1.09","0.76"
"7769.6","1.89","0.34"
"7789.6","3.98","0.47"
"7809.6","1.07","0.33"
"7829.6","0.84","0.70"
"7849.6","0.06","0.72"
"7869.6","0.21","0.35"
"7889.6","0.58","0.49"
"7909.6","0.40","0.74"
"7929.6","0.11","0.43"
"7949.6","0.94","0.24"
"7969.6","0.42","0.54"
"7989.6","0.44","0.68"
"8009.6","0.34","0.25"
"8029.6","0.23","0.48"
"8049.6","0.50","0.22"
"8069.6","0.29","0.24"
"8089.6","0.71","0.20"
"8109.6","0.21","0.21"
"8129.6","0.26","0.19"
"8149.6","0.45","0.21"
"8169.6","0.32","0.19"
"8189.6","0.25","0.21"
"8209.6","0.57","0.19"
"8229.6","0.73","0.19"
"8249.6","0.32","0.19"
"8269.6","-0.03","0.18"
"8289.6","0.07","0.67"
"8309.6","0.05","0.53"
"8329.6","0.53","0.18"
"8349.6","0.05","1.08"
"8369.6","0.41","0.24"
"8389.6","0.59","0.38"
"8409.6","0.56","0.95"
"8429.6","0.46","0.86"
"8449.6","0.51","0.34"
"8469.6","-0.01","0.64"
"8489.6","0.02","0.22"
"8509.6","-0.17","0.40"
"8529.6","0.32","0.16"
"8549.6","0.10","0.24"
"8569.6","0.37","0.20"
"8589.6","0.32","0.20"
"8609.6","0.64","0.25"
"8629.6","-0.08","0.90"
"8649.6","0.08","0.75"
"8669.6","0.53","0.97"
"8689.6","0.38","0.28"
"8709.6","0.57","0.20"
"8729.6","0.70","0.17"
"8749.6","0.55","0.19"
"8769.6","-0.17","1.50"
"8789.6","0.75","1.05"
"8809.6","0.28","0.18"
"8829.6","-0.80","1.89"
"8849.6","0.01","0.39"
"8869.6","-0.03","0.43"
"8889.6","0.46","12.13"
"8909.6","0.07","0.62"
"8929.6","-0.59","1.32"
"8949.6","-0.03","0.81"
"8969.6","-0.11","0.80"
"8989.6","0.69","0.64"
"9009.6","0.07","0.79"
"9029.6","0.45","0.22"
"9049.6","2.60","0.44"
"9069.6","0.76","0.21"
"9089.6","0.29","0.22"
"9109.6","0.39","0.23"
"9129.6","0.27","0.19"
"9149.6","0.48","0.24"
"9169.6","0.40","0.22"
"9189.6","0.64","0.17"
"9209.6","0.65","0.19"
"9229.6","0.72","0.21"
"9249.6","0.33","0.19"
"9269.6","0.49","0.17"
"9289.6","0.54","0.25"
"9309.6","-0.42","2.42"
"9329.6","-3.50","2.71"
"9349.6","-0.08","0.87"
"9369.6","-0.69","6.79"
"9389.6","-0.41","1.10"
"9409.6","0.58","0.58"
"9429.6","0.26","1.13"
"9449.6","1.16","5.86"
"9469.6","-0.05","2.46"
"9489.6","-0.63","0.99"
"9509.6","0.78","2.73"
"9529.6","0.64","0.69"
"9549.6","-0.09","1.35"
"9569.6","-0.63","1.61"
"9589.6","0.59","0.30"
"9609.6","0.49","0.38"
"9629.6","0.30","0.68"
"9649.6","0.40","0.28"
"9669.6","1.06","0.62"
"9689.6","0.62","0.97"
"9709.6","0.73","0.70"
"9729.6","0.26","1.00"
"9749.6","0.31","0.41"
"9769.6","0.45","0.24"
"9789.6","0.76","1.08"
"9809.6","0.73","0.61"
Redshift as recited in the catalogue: 1.428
